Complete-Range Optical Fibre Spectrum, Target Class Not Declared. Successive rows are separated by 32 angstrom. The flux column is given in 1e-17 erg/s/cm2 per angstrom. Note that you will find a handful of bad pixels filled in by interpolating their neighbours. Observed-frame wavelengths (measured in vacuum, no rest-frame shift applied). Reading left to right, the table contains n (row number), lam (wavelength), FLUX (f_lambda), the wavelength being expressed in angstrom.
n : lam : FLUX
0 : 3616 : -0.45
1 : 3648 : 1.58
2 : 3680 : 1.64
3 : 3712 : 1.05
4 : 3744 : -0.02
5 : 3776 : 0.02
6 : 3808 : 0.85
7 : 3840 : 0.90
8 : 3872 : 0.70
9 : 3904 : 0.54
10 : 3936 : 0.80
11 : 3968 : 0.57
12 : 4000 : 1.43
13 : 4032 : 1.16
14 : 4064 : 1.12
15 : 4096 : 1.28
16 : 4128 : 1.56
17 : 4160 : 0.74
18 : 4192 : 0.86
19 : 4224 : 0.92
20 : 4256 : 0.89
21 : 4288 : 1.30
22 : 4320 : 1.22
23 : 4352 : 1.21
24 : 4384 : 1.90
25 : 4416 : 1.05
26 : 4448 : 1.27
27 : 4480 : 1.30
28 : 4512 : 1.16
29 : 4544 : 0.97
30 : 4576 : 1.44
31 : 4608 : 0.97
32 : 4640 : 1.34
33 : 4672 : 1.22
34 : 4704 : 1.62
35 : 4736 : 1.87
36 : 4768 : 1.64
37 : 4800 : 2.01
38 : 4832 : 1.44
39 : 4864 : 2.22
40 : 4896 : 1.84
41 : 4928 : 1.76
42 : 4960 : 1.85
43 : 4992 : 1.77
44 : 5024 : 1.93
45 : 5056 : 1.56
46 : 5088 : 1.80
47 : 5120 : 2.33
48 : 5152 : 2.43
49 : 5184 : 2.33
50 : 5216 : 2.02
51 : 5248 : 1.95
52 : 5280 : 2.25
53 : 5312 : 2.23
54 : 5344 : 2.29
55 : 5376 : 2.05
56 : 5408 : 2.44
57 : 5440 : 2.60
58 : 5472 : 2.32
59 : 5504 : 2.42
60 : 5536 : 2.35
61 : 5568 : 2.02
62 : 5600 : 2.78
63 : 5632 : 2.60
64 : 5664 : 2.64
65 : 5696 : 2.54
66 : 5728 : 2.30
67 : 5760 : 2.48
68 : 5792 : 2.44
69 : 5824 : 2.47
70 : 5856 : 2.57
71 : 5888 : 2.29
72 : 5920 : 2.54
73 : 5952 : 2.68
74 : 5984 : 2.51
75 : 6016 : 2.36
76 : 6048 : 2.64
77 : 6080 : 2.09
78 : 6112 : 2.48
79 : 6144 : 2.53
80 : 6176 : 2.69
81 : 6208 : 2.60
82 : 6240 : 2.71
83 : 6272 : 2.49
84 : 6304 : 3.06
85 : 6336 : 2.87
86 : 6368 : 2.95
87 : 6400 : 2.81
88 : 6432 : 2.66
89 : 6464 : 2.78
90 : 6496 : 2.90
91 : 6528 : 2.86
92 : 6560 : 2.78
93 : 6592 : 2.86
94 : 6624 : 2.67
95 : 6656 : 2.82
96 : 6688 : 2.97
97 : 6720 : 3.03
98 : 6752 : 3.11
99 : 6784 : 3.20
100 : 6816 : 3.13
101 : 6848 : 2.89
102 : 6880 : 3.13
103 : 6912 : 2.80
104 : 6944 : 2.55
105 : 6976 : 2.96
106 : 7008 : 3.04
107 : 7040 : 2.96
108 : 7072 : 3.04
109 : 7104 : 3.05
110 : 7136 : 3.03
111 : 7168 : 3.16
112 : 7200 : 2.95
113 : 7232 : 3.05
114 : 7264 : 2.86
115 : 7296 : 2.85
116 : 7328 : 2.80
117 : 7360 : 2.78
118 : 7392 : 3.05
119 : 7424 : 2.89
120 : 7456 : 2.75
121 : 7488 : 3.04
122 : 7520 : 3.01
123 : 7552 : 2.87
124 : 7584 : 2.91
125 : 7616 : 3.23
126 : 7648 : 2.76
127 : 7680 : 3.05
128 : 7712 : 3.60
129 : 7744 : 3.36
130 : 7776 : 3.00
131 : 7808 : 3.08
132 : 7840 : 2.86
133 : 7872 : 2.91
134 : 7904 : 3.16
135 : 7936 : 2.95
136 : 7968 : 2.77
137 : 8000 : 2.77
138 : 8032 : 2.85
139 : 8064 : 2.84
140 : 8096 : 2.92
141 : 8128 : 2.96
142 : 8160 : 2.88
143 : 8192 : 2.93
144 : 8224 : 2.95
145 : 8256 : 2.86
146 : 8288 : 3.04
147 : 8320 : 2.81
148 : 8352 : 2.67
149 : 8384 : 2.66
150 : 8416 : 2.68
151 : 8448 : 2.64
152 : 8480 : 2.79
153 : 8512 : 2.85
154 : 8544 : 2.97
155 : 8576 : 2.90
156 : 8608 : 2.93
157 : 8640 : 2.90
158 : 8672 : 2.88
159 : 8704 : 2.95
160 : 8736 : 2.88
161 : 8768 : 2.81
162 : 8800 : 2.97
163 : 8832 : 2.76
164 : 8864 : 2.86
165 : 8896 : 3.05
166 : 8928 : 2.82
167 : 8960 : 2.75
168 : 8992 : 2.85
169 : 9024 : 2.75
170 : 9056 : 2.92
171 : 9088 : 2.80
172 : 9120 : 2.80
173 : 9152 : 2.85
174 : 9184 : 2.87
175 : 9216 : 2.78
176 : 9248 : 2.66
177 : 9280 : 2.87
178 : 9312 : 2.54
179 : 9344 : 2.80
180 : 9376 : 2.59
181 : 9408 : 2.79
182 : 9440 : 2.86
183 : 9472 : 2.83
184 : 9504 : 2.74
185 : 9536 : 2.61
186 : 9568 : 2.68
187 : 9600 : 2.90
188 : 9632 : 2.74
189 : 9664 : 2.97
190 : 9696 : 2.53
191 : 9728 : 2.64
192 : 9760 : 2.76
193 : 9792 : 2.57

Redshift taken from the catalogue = 0.18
